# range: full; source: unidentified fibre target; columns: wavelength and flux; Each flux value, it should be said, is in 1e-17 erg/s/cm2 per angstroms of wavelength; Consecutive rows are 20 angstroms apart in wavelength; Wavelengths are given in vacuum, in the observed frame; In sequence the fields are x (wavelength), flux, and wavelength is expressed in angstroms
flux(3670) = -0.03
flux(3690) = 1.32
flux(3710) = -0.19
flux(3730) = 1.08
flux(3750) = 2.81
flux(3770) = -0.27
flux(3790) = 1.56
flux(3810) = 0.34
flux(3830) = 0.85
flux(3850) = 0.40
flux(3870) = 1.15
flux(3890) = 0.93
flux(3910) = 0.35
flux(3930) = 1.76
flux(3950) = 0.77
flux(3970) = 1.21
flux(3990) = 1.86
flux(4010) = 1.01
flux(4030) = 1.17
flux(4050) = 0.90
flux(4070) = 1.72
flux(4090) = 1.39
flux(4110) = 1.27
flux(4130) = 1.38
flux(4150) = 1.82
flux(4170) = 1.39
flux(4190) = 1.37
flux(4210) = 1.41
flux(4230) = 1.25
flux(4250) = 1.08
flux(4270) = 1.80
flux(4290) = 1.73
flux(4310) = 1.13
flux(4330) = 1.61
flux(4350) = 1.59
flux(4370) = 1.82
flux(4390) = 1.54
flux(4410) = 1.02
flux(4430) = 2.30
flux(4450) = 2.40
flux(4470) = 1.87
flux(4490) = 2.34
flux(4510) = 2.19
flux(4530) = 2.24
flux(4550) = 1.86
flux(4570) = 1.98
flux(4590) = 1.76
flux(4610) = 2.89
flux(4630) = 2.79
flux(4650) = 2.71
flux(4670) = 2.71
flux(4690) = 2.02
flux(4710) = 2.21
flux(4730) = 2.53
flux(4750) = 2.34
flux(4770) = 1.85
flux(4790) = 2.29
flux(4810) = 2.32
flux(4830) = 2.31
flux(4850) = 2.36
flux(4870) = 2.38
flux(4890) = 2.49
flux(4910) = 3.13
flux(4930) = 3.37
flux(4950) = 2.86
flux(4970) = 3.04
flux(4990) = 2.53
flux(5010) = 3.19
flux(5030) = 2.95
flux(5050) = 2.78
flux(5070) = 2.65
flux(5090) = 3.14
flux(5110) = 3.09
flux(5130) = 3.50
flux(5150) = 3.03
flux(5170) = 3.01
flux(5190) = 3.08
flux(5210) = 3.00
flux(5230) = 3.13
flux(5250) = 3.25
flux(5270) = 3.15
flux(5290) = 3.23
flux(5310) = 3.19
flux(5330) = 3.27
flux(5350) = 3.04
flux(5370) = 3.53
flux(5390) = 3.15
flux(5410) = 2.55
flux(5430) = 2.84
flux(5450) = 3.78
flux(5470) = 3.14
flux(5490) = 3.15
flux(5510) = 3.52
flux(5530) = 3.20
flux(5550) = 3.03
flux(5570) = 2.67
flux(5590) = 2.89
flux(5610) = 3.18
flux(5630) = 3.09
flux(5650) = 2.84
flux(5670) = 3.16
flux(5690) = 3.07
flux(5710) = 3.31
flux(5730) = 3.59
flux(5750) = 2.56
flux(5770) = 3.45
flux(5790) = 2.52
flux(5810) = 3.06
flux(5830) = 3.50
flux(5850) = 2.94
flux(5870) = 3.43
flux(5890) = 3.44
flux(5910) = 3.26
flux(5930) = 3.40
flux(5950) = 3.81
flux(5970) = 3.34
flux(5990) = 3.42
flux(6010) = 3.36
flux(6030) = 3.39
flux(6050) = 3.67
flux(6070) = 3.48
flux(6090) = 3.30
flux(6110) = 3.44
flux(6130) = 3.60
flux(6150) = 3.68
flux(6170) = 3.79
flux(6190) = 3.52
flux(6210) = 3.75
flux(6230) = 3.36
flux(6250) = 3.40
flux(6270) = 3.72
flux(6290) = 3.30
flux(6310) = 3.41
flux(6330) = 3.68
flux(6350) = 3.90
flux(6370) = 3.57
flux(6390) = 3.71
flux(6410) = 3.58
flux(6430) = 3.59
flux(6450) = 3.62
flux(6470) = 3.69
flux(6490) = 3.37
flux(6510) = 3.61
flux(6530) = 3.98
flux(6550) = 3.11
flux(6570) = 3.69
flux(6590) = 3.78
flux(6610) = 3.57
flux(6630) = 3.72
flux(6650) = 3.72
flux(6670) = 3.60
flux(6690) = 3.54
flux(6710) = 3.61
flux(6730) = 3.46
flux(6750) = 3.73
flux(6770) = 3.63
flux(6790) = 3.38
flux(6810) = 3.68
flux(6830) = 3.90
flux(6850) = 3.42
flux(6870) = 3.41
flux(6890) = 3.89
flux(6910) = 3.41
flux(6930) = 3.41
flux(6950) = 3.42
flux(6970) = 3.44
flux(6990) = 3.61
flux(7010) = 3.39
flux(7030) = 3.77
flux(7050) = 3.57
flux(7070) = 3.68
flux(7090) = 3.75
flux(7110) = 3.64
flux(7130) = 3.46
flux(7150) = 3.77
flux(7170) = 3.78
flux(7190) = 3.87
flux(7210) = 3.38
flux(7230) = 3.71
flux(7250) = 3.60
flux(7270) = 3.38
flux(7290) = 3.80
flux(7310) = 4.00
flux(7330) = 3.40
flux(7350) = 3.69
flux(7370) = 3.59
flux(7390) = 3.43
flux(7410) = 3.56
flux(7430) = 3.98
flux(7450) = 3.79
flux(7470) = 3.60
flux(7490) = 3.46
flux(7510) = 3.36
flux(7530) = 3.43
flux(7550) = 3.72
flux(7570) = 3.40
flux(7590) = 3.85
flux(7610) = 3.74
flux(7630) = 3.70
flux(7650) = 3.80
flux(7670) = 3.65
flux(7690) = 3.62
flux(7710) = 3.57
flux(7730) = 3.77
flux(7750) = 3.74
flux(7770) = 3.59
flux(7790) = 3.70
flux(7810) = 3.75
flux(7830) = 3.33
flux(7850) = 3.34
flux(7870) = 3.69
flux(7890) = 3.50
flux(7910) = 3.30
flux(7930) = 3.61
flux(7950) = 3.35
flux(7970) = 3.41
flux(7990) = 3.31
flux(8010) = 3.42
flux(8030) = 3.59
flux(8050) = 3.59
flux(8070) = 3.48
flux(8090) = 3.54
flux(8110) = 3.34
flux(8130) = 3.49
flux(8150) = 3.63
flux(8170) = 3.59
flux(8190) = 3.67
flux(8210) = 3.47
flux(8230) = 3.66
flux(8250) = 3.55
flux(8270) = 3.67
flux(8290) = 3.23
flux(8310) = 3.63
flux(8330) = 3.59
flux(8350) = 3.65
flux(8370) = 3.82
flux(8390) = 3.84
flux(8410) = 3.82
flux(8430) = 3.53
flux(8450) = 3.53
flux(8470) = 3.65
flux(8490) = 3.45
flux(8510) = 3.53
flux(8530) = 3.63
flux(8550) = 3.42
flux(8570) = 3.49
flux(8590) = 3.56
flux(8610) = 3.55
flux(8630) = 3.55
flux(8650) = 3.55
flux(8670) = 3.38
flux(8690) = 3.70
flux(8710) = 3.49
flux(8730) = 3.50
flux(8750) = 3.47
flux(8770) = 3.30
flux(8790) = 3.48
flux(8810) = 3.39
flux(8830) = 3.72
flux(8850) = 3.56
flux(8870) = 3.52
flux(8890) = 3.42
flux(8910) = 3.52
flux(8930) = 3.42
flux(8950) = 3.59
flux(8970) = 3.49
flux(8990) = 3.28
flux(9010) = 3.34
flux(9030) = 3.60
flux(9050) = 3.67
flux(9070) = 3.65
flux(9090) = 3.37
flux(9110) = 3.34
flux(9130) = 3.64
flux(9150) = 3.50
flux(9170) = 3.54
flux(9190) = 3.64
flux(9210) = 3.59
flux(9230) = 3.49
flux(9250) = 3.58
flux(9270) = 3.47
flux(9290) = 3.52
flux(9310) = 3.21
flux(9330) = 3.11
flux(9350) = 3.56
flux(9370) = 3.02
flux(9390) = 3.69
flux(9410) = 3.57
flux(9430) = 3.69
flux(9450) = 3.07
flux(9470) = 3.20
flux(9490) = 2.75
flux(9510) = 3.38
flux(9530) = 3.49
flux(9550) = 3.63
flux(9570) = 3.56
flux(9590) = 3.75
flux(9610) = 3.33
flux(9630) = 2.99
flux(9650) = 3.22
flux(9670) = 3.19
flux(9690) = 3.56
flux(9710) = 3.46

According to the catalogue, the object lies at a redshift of 0.111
